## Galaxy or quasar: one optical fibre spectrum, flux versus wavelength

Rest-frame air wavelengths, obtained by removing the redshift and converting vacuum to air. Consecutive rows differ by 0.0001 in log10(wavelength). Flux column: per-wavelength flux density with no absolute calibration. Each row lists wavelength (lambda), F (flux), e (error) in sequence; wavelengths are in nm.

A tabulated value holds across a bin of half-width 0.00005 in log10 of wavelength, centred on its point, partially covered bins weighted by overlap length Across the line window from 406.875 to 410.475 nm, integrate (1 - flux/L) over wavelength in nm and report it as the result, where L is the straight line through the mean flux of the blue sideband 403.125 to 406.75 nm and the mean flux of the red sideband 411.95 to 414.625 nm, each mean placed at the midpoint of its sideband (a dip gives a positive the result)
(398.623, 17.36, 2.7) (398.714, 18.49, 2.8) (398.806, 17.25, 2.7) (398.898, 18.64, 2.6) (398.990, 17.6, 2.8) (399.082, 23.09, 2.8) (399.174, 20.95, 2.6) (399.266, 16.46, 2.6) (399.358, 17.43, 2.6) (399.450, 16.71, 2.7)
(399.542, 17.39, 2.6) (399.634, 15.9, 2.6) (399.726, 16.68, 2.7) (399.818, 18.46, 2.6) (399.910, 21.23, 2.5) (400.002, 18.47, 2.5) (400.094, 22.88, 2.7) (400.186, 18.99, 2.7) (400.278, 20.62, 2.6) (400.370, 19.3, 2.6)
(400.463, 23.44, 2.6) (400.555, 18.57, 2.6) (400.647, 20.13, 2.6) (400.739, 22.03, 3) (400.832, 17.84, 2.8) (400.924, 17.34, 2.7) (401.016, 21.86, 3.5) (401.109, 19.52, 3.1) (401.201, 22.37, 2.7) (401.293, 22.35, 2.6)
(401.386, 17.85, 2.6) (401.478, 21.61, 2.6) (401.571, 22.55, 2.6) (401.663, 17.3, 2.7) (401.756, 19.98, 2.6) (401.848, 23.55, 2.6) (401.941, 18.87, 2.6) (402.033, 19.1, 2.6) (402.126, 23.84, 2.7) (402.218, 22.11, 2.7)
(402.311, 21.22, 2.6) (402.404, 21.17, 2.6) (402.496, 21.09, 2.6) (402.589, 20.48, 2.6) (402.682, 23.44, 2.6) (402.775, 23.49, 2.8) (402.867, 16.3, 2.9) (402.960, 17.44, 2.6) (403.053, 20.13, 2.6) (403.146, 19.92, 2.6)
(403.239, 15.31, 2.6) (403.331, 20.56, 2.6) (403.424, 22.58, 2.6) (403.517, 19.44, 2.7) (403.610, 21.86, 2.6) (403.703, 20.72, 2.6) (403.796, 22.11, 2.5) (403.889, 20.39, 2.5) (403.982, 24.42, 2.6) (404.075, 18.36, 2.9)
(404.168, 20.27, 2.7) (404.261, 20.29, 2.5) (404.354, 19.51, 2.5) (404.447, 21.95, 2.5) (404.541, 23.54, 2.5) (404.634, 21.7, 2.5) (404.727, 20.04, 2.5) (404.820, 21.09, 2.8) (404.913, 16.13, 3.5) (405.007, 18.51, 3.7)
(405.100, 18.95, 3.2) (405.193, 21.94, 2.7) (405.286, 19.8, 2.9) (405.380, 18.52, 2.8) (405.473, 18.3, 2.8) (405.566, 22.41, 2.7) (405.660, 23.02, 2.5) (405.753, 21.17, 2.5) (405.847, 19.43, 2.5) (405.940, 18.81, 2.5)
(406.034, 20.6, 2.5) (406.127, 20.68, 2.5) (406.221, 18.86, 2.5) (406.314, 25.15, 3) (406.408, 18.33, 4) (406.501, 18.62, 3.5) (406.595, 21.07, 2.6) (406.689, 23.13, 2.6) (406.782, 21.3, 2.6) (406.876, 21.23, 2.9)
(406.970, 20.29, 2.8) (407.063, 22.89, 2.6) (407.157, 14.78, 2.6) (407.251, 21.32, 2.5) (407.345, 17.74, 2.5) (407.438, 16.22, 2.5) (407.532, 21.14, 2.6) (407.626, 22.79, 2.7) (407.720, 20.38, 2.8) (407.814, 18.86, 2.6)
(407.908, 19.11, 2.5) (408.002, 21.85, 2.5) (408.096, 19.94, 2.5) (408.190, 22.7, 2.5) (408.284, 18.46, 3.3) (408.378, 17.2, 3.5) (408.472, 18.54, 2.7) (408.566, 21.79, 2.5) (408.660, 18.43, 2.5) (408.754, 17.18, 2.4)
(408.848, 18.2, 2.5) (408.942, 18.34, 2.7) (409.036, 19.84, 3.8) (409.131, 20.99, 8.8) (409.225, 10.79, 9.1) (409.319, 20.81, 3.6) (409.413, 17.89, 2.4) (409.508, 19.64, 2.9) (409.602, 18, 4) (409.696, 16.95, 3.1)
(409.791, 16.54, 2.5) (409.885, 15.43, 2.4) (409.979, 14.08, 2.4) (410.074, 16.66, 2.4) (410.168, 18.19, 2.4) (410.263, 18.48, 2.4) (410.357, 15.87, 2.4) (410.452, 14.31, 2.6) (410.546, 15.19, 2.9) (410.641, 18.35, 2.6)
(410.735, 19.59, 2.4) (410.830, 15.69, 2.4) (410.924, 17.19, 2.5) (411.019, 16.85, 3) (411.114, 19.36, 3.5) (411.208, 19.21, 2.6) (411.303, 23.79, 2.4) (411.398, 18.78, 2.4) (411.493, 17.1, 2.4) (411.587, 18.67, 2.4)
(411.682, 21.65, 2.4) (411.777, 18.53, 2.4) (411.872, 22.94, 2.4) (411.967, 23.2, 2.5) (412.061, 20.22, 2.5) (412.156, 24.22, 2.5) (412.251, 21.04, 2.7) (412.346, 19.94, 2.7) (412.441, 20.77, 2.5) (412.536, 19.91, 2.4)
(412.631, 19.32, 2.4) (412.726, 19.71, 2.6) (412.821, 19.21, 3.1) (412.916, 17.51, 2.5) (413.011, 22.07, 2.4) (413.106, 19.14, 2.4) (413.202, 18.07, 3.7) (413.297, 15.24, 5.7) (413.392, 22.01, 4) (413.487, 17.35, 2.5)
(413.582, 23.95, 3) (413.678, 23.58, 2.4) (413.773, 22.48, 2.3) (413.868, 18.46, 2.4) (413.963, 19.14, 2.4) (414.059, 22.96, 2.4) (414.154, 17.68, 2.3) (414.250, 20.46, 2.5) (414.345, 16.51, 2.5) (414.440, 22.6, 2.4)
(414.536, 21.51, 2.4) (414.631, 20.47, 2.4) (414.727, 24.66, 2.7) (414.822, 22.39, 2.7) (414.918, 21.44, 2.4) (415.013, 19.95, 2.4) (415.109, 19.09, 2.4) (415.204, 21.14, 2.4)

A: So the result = 0.32 nm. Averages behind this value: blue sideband 20.5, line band 18.5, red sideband 20.3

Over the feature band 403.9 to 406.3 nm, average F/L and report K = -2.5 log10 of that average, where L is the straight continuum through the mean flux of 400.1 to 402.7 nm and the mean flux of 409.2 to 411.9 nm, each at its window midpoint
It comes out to -0.05 mag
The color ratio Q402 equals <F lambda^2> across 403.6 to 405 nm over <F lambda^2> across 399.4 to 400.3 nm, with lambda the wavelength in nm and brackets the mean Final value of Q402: 1.13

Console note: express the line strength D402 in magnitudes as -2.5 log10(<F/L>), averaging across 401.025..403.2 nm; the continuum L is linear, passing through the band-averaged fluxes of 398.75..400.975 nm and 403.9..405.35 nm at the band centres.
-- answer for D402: -0.05 mag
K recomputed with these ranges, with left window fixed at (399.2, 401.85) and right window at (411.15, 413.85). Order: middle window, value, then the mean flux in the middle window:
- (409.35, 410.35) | 0.17 mag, 17.2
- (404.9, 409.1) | 0.00 mag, 19.9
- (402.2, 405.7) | -0.04 mag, 20.5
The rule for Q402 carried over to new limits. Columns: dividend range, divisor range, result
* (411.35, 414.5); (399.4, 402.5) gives 1.06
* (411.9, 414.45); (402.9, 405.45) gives 1.05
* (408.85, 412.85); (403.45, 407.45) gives 0.94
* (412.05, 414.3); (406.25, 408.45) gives 1.03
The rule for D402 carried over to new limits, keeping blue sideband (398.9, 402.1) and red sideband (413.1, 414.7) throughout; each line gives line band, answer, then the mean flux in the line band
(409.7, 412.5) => 0.079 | 18.7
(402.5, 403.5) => -0.012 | 20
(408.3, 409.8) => 0.099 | 18.2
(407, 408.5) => 0.016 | 19.6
